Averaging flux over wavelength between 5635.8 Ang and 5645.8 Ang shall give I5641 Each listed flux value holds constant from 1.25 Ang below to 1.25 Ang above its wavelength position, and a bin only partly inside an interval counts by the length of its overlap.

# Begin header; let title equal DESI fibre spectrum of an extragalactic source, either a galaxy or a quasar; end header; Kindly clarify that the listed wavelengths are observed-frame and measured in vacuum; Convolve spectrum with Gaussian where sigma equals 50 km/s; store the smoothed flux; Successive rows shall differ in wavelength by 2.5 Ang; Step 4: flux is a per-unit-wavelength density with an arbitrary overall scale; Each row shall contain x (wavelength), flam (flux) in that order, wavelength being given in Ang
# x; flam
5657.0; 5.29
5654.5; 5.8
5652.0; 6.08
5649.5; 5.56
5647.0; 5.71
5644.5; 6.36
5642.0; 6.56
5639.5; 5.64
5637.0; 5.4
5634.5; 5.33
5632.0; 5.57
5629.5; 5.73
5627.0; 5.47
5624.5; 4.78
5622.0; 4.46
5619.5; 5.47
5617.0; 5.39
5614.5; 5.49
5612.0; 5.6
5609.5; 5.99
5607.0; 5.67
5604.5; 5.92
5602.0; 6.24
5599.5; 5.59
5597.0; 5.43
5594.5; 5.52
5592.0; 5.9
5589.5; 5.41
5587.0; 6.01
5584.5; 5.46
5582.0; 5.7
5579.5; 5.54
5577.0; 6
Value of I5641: 5.99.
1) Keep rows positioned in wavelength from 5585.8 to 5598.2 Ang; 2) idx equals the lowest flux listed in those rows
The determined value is 5.41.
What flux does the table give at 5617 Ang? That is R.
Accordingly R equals 5.39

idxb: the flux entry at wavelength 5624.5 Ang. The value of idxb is 4.78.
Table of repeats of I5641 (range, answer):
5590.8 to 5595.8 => 5.71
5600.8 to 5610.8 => 5.95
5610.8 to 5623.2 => 5.28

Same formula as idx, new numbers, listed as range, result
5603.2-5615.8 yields 5.49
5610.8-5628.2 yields 4.46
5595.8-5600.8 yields 5.43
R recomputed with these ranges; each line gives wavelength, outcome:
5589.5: 5.41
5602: 6.24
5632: 5.57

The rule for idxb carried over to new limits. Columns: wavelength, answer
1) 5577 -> 6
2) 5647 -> 5.71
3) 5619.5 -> 5.47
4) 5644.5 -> 6.36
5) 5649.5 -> 5.56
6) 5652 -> 6.08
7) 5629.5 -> 5.73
